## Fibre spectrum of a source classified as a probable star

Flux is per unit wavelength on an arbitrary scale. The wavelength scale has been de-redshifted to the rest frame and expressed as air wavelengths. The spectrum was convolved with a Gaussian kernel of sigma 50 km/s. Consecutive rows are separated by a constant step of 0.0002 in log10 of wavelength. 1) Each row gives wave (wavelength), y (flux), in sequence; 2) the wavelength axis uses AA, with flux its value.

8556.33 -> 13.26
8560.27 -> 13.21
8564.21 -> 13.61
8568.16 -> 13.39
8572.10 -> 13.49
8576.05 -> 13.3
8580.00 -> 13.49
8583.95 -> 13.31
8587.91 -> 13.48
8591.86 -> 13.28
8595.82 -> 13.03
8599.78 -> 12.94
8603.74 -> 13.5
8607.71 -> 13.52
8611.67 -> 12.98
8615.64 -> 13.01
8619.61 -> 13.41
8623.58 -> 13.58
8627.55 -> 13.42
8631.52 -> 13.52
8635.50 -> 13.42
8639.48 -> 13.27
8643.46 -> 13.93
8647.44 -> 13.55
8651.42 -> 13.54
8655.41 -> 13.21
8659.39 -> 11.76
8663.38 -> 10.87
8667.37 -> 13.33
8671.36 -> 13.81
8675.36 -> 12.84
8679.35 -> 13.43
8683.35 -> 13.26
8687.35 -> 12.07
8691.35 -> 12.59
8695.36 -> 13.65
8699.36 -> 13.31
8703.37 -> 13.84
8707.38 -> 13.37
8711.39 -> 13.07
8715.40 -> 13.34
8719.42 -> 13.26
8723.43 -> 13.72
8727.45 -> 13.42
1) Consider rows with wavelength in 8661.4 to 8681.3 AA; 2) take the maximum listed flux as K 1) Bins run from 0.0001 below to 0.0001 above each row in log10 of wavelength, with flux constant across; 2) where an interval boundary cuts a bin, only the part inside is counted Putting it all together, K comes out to 13.81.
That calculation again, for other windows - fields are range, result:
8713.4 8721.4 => 13.34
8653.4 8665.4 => 13.21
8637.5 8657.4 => 13.93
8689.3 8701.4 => 13.65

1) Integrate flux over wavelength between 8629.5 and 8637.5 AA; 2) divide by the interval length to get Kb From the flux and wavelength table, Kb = 13.5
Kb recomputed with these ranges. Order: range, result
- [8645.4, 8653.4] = 13.6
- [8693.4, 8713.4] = 13.5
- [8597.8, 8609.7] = 13.3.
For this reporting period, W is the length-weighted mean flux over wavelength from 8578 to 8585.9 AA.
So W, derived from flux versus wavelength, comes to 13.4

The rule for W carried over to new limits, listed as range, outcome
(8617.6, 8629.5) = 13.5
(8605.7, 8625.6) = 13.3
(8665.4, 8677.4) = 13.3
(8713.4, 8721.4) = 13.3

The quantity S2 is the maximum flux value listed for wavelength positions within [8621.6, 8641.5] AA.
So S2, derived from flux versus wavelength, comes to 13.58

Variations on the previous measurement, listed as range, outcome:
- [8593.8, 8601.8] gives 13.03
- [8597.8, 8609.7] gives 13.52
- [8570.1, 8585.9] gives 13.49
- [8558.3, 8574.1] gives 13.61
